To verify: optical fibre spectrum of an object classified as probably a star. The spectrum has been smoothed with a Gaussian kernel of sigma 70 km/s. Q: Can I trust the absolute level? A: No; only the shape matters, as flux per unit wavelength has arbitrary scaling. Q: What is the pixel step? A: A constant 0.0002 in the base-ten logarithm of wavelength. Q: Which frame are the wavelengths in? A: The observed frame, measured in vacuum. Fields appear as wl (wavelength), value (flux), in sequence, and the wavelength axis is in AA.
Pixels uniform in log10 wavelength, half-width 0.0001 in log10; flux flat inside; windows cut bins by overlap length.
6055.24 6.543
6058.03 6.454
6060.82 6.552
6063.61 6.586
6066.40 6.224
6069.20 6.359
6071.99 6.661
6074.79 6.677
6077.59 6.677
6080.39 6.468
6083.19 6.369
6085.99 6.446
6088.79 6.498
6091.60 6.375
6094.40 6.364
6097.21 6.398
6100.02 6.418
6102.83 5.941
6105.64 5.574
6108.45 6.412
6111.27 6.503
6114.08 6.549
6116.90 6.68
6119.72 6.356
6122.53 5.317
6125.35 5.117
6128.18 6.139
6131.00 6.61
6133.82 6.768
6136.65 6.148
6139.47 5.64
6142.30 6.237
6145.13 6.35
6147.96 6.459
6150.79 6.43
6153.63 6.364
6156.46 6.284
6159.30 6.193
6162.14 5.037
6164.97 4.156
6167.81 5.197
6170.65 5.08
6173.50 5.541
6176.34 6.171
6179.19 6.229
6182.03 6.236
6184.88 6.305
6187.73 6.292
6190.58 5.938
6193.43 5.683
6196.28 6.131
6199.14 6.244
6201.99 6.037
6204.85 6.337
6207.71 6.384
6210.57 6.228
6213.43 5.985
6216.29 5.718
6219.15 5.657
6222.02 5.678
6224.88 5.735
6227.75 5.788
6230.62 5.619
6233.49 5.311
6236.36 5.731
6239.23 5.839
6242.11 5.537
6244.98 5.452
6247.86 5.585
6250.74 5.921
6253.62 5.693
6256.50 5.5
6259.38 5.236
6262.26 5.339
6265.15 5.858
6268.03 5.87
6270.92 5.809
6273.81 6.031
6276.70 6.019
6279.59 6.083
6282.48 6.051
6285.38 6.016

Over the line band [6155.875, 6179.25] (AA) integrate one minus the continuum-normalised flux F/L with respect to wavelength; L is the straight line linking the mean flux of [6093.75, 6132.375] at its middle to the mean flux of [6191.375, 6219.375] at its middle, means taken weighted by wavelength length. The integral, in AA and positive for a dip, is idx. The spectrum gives 2.39 AA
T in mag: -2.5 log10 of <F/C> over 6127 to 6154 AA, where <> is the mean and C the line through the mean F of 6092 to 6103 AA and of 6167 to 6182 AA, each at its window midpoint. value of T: -0.06 mag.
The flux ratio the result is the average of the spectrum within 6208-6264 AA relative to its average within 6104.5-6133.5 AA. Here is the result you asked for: 0.9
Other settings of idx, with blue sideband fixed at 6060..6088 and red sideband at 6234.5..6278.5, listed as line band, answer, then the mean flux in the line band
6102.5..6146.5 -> 0.9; 6.15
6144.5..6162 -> -0.3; 6.25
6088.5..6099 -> 0.0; 6.4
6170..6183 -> 0.4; 5.88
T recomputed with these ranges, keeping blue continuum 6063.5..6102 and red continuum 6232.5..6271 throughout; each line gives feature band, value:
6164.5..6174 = 0.198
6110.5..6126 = 0.028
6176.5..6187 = -0.050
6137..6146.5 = 0.014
